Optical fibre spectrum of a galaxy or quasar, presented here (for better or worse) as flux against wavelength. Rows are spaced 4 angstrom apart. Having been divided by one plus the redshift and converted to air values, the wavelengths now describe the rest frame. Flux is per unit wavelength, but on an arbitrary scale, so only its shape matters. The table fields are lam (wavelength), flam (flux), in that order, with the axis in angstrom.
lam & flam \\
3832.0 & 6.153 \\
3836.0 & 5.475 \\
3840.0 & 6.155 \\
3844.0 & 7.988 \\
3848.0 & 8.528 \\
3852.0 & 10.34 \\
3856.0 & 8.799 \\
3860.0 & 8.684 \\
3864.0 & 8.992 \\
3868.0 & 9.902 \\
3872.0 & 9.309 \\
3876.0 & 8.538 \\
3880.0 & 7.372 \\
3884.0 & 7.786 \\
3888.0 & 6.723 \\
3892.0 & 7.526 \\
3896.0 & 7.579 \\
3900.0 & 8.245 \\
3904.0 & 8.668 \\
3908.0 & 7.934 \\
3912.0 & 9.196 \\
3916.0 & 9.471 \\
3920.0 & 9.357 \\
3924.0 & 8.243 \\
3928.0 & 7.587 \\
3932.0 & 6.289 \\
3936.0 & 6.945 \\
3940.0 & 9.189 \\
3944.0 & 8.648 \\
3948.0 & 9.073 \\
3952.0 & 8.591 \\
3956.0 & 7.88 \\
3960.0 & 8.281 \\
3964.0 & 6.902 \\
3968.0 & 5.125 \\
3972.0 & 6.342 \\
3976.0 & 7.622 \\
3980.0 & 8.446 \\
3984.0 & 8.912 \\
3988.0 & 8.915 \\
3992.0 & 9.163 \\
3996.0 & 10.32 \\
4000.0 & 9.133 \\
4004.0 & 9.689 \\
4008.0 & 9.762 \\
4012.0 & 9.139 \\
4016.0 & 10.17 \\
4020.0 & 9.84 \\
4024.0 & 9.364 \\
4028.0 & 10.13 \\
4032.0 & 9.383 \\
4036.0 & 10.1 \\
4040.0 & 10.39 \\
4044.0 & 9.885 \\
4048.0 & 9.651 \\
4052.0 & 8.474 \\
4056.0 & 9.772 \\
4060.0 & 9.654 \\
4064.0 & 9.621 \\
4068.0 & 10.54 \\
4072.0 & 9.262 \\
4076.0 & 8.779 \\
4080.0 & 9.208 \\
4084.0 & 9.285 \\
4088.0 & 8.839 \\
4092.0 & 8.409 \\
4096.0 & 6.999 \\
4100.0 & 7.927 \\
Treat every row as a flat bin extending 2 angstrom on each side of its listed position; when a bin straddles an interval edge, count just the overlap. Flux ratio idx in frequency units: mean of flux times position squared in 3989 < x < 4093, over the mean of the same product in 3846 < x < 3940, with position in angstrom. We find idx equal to 1.2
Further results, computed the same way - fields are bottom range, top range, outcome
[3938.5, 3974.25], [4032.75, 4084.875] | 1.30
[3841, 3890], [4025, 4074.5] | 1.25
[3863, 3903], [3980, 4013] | 1.21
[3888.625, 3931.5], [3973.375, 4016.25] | 1.15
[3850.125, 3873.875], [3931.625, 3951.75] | 0.92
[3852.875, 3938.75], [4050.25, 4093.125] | 1.22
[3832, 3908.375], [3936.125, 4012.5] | 1.10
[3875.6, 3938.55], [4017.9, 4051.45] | 1.31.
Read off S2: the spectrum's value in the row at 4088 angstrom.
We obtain 8.839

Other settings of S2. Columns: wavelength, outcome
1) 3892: 7.526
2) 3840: 6.155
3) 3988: 8.915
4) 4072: 9.262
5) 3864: 8.992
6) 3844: 7.988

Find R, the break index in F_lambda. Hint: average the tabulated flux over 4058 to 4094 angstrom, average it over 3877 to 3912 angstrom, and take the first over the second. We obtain 1.2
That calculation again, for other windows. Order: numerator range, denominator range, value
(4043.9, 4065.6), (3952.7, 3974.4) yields 1.35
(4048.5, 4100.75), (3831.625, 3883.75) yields 1.10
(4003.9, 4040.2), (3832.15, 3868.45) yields 1.20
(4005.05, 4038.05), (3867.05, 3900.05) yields 1.21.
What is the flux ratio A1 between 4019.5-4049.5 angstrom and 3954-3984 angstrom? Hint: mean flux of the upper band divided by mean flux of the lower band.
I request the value 1.34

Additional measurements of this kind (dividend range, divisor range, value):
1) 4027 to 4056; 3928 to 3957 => 1.20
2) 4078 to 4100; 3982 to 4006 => 0.91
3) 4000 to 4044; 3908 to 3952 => 1.16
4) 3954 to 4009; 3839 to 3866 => 0.97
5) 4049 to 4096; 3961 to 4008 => 1.10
